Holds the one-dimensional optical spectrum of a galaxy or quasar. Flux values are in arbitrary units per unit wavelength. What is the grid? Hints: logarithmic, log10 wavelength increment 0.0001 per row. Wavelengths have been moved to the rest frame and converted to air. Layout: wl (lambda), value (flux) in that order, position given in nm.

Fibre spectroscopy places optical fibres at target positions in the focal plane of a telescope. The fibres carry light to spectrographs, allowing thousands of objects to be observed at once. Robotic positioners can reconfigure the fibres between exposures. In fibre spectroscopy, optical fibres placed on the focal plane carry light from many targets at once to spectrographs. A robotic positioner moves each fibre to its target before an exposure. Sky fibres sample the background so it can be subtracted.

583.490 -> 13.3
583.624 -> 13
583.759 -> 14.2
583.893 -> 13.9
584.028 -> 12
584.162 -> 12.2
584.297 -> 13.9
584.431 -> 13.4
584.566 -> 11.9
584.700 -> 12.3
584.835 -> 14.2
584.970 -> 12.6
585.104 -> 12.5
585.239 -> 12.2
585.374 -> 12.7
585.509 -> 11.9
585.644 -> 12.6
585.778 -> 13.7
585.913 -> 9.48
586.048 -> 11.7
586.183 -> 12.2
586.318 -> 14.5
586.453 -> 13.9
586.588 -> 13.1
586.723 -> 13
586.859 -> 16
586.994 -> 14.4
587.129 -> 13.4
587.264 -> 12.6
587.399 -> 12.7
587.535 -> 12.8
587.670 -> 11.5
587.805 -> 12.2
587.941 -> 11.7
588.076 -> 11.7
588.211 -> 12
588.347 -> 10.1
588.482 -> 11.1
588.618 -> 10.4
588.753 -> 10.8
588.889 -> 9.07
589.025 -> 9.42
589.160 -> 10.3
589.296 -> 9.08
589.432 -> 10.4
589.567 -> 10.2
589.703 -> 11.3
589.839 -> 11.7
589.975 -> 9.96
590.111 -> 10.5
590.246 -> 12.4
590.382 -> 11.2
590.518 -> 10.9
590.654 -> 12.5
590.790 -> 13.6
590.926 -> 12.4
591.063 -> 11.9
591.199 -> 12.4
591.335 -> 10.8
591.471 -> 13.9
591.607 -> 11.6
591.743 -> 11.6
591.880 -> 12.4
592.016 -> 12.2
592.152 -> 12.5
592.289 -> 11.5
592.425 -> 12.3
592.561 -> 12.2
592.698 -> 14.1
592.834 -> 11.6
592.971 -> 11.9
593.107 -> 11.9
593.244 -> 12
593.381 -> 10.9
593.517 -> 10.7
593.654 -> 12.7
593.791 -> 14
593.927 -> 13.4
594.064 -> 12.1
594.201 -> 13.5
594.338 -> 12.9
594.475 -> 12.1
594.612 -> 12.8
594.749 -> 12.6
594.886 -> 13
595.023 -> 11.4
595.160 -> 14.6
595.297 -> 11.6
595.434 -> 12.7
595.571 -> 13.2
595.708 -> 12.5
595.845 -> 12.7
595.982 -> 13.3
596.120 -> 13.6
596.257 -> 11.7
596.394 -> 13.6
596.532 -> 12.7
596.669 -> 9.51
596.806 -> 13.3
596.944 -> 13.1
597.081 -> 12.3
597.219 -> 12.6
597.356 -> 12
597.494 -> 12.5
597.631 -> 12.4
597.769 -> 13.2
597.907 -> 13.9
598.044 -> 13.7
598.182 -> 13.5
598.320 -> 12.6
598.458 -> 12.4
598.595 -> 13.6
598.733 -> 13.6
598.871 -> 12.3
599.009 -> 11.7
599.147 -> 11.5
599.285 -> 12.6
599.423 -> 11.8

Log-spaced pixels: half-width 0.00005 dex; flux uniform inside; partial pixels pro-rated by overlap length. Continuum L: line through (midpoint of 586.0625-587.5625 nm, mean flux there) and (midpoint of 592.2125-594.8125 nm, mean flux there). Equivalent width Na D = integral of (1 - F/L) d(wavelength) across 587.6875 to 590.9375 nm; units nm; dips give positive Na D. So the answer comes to 0.50 nm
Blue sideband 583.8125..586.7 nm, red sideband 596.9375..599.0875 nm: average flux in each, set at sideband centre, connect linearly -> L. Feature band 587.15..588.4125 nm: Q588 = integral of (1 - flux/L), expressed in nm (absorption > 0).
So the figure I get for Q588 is 0.08 nm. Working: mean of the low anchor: 12.7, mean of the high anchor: 12.8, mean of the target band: 12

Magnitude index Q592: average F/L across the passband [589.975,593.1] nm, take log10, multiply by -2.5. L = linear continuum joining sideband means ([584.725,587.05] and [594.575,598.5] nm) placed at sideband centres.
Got 0.07 mag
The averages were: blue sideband 13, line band 12.1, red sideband 12.7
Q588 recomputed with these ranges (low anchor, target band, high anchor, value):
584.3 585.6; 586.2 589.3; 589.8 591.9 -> 0.065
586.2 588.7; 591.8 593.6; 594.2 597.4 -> 0.085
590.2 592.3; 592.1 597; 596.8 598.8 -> 0.017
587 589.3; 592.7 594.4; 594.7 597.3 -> -0.018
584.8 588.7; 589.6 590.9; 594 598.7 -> 0.107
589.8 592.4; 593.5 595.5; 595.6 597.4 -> -0.067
